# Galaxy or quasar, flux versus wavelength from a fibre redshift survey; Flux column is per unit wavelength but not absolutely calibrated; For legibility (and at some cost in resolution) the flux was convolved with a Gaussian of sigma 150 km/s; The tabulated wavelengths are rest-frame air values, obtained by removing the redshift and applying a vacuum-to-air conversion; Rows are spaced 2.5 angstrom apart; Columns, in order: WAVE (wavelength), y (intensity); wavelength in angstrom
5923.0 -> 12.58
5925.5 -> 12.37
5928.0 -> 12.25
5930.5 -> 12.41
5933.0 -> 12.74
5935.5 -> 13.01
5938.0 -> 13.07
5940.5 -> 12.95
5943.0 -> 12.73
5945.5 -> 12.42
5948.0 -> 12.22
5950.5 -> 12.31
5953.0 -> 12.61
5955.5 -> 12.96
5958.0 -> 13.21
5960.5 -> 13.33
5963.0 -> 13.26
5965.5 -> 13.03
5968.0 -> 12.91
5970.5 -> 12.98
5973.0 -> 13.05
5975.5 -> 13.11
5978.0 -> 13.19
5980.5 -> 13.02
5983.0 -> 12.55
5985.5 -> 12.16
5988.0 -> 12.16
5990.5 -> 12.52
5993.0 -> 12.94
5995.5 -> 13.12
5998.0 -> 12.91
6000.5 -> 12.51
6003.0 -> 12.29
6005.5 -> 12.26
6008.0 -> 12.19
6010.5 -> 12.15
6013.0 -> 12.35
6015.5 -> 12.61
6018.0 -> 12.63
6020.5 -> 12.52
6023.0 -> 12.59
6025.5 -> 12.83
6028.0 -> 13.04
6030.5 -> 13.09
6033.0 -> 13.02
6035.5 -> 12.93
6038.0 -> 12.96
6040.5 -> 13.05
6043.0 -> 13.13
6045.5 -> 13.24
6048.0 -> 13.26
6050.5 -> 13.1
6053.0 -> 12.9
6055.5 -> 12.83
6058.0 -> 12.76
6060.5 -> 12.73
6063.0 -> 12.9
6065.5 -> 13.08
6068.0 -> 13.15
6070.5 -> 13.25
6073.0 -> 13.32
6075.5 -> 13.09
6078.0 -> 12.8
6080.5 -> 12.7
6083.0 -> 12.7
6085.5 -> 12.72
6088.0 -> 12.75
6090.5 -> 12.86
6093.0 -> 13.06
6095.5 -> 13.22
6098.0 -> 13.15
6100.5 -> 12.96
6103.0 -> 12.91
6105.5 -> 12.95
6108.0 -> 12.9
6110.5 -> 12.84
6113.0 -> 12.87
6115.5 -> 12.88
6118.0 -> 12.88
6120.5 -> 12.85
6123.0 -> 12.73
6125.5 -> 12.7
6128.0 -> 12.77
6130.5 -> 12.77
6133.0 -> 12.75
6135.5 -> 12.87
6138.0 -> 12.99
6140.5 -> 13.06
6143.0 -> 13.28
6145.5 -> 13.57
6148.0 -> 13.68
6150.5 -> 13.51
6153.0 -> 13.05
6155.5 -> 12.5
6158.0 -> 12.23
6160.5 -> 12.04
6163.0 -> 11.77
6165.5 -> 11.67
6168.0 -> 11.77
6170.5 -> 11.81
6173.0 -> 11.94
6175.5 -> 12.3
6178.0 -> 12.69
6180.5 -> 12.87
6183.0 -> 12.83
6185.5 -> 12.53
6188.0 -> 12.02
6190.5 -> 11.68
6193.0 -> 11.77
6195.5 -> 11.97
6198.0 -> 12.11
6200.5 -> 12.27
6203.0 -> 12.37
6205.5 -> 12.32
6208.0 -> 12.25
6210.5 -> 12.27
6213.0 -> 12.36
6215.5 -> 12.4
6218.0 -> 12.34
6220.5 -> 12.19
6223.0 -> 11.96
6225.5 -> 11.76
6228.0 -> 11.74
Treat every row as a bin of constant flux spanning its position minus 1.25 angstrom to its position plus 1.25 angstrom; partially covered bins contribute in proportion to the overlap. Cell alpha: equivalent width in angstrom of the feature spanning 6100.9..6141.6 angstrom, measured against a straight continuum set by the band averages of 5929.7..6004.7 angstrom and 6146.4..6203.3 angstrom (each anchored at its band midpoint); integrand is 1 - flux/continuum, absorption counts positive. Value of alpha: -1.3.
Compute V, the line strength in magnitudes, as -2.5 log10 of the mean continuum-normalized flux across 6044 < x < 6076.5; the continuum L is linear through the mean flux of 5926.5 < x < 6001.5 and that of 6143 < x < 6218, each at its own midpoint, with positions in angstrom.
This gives -0.04 mag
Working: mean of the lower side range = 12.8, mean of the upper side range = 12.4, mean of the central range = 13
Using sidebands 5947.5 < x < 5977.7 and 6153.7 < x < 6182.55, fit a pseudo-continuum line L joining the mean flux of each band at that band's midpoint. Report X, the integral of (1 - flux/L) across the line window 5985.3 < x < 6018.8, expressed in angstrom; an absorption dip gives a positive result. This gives 0.8 angstrom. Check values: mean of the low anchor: 12.9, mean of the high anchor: 12.2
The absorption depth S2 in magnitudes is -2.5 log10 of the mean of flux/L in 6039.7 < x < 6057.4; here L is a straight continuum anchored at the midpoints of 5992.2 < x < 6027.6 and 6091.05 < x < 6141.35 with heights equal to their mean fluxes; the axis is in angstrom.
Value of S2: -0.031 mag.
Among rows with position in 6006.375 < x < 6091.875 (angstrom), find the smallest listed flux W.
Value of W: 12.15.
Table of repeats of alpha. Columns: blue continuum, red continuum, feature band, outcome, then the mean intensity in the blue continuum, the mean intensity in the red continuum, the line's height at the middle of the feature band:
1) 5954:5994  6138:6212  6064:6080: -0.54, 12.9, 12.4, 12.7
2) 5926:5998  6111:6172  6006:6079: -0.69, 12.8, 12.7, 12.8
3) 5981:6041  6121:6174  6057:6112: -1.31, 12.6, 12.6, 12.6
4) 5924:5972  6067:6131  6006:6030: 0.54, 12.8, 12.9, 12.8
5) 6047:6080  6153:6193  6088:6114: -0.48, 13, 12.2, 12.7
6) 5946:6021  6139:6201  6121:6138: -0.39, 12.7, 12.4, 12.5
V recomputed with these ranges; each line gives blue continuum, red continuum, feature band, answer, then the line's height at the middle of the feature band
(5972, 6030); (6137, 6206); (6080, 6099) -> -0.03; 12.5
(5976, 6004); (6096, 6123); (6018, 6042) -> -0.01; 12.8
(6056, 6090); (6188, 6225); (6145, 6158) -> -0.06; 12.5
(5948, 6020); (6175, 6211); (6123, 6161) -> -0.05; 12.4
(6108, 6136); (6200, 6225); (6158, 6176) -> 0.06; 12.5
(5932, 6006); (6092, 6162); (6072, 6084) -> 0.00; 12.9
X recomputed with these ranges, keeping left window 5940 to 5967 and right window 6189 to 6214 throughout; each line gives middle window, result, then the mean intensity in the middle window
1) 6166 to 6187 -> -0.2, 12.3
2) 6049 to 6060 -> -0.3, 12.9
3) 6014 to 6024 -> 0.0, 12.6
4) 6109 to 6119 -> -0.4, 12.9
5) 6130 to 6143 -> -0.7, 12.9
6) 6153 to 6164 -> 0.0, 12.2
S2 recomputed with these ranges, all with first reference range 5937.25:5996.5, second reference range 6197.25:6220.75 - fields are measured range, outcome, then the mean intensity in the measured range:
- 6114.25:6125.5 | -0.03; 12.8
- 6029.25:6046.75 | -0.03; 13.1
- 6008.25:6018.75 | 0.03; 12.4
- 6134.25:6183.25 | -0.02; 12.6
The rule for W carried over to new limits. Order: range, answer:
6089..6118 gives 12.84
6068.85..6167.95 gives 11.67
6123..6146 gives 12.7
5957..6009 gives 12.16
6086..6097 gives 12.75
